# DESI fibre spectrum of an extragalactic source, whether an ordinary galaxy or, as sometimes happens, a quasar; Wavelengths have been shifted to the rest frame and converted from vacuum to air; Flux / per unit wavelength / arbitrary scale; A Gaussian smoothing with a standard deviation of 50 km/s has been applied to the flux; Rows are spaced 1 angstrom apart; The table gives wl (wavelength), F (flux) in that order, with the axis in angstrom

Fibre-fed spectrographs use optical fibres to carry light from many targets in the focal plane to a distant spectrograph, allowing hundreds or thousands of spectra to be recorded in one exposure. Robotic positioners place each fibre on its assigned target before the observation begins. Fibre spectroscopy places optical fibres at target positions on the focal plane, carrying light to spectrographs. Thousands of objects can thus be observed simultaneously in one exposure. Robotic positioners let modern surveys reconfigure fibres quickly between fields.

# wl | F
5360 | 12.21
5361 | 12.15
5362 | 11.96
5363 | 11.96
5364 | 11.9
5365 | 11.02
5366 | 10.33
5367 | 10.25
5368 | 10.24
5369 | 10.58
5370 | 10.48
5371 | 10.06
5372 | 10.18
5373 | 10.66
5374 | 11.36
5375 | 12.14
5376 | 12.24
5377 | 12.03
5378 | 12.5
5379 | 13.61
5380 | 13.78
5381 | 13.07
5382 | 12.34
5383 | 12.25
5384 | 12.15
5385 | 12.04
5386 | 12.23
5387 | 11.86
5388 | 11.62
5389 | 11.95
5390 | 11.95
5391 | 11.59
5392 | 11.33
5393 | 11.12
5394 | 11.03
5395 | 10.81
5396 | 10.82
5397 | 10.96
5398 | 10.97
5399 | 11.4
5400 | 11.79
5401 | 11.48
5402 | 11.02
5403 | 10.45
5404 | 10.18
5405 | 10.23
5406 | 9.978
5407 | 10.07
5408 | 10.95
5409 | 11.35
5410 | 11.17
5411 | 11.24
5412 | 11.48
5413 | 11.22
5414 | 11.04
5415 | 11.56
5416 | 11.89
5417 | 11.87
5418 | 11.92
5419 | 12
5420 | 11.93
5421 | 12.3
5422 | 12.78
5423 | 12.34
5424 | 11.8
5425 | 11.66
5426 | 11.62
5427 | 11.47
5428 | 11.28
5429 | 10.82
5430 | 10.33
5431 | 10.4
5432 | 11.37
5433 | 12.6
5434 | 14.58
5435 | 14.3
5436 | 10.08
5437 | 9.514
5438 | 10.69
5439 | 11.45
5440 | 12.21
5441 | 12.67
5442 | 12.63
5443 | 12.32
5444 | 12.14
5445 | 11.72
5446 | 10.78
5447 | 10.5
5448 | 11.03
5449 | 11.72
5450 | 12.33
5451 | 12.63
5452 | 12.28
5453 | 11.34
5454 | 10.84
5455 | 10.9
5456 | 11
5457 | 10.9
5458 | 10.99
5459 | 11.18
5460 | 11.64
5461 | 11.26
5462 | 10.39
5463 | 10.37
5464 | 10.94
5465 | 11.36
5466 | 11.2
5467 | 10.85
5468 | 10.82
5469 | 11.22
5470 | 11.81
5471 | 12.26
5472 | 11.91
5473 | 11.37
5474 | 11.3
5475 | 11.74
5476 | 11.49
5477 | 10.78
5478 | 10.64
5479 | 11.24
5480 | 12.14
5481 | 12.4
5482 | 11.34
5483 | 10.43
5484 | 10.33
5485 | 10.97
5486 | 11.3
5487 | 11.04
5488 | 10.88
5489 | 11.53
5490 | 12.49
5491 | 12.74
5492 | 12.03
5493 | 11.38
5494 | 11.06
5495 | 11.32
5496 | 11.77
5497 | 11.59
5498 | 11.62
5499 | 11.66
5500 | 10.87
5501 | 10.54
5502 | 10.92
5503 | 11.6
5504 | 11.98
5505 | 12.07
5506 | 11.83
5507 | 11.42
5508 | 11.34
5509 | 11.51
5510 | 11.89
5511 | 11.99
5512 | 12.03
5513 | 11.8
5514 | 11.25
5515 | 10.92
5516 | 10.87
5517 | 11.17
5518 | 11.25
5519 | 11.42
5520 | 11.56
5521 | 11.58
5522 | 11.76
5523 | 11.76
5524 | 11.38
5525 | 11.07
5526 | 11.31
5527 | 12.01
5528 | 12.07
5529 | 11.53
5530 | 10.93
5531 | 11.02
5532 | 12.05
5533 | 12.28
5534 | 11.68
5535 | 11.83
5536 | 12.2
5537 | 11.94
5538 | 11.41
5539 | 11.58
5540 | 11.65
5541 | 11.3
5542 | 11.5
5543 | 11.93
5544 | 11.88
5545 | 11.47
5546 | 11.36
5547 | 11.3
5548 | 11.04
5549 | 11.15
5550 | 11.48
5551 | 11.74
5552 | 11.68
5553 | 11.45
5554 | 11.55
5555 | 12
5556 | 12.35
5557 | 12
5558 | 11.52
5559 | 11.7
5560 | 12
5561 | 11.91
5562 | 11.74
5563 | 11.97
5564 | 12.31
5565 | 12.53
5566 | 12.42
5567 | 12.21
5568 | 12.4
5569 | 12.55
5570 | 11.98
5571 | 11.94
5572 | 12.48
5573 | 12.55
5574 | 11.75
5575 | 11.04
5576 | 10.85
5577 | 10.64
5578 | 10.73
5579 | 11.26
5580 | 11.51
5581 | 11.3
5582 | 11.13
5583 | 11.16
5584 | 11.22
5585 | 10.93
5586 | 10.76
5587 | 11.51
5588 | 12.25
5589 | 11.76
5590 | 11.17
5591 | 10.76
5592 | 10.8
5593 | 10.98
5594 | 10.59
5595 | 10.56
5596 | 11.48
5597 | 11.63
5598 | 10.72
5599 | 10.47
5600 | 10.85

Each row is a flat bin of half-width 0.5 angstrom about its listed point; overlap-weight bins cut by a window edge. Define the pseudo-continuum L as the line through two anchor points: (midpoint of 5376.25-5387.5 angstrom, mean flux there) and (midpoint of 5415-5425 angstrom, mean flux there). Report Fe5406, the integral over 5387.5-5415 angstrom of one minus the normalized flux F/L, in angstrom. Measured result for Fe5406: 2.7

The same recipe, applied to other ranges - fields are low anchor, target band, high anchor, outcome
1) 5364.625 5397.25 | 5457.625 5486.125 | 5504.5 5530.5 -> 0.7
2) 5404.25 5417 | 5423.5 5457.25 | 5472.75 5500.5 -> -1.2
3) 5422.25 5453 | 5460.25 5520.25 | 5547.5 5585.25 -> 1.6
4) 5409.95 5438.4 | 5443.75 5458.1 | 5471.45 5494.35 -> 0.2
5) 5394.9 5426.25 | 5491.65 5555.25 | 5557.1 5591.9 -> 0.0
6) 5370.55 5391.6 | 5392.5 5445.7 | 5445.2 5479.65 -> 0.9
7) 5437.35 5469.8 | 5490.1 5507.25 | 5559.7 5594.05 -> -0.2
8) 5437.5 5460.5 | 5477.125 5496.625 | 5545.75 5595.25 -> 0.3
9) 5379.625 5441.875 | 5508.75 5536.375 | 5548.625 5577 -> 0.5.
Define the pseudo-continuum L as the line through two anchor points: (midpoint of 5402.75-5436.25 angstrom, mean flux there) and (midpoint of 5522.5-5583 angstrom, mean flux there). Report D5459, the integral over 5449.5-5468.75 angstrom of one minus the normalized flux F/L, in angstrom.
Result 0.5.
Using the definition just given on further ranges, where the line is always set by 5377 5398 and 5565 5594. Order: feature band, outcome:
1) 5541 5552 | 0.1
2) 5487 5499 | 0.0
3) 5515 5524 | 0.2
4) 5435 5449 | 0.4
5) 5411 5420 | 0.2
